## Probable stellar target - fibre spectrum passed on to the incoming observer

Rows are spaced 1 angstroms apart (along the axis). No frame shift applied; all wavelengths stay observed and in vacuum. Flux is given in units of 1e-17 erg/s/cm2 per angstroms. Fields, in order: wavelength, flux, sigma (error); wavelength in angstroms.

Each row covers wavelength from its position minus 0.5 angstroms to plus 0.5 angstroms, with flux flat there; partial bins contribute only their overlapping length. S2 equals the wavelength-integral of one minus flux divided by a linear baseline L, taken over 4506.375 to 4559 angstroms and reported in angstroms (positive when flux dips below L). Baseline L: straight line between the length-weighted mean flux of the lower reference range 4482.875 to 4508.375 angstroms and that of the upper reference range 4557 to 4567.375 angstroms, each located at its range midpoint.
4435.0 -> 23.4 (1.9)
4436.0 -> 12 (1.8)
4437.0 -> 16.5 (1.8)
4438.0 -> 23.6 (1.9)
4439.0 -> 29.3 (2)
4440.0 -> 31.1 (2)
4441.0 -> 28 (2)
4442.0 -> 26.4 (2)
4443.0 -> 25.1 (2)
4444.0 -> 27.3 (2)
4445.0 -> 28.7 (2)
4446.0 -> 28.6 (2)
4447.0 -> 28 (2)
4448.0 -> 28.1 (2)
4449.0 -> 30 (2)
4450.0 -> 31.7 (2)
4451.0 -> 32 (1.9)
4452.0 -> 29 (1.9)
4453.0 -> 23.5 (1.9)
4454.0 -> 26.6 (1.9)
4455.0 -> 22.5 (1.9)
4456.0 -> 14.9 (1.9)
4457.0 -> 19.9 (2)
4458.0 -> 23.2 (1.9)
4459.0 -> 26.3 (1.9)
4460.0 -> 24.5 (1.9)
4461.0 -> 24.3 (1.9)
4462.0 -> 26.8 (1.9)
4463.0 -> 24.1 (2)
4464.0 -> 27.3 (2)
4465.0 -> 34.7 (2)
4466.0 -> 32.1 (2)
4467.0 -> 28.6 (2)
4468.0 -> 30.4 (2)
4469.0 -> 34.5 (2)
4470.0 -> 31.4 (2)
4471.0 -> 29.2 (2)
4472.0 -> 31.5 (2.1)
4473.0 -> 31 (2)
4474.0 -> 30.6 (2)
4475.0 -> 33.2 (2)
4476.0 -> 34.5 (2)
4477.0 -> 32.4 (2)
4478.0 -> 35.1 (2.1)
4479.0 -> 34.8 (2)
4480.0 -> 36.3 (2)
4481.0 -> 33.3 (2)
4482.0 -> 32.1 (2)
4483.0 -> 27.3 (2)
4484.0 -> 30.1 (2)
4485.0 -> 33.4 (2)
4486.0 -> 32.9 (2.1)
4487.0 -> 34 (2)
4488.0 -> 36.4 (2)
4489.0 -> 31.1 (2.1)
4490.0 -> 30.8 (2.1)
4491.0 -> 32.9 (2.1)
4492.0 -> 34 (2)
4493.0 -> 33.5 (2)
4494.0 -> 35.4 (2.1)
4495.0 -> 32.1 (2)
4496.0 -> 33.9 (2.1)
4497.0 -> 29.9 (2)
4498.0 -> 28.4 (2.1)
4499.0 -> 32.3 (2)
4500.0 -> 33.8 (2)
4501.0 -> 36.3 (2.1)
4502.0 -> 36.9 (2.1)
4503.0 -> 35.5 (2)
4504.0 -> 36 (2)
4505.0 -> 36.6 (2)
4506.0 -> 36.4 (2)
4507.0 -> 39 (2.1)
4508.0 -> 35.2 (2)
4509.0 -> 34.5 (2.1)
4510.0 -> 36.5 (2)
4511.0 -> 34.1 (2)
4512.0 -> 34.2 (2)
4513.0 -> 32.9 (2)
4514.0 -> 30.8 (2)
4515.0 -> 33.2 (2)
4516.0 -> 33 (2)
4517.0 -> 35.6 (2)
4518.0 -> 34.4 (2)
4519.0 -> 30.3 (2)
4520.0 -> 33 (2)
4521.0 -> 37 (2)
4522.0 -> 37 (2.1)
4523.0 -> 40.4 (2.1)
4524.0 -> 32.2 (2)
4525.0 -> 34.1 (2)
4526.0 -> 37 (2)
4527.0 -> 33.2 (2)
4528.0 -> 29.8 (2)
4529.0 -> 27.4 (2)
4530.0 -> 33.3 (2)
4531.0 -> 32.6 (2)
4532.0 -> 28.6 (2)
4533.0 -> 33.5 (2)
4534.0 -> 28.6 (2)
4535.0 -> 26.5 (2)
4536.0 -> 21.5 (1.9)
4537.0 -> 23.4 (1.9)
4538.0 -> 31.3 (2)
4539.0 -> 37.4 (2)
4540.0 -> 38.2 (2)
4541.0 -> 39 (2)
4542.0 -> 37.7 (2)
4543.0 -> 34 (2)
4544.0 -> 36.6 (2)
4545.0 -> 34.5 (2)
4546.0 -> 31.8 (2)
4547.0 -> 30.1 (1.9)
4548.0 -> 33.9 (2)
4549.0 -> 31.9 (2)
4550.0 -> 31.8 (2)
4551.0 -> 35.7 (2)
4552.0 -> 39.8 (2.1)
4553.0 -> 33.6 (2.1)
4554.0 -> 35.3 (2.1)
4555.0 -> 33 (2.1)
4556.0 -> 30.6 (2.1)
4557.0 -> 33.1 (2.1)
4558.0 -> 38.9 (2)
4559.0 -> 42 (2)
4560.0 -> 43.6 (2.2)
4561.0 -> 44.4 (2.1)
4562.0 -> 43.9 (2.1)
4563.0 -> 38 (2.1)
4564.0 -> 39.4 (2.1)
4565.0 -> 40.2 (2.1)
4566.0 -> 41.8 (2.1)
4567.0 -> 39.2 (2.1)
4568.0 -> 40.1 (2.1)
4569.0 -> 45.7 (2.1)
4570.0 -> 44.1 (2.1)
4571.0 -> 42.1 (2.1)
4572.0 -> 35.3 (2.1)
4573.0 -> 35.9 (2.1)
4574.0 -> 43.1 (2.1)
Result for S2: 5.6 angstroms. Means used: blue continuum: 33.7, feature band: 33.6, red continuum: 40.8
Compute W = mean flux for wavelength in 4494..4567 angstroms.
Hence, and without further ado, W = 34.5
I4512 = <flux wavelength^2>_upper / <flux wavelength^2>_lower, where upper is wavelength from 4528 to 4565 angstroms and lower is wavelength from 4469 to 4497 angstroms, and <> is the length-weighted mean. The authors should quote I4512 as 1.08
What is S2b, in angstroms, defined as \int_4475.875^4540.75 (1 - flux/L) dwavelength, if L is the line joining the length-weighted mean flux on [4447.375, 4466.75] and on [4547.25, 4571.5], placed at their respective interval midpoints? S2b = -2.0 angstroms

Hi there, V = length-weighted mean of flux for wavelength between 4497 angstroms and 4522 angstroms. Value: 34.4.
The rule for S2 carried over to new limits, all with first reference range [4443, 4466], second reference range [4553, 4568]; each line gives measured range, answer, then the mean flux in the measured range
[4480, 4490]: -0.8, 32.4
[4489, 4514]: -1.7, 34.1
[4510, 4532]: 0.4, 33.5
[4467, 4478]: -1.3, 31.9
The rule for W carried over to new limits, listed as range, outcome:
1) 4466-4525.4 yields 33.5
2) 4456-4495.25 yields 30.7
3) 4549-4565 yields 37.4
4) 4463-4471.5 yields 30.6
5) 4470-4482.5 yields 32.8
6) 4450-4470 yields 26.8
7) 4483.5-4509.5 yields 33.9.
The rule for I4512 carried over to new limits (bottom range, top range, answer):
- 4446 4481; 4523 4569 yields 1.25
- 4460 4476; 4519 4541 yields 1.11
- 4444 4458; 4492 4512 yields 1.34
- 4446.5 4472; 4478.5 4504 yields 1.23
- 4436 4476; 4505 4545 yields 1.26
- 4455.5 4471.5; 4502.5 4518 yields 1.32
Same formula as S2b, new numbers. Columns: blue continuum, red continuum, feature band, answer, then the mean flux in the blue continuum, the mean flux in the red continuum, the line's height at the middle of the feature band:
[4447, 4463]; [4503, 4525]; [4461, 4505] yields -3.4 angstroms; 25.6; 34.9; 30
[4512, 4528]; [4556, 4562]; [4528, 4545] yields 2.2 angstroms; 34.1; 39.9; 36.6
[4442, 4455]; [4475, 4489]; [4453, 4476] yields 2.2 angstroms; 27.9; 33.2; 30.4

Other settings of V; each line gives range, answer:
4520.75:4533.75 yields 33.4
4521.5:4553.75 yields 33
